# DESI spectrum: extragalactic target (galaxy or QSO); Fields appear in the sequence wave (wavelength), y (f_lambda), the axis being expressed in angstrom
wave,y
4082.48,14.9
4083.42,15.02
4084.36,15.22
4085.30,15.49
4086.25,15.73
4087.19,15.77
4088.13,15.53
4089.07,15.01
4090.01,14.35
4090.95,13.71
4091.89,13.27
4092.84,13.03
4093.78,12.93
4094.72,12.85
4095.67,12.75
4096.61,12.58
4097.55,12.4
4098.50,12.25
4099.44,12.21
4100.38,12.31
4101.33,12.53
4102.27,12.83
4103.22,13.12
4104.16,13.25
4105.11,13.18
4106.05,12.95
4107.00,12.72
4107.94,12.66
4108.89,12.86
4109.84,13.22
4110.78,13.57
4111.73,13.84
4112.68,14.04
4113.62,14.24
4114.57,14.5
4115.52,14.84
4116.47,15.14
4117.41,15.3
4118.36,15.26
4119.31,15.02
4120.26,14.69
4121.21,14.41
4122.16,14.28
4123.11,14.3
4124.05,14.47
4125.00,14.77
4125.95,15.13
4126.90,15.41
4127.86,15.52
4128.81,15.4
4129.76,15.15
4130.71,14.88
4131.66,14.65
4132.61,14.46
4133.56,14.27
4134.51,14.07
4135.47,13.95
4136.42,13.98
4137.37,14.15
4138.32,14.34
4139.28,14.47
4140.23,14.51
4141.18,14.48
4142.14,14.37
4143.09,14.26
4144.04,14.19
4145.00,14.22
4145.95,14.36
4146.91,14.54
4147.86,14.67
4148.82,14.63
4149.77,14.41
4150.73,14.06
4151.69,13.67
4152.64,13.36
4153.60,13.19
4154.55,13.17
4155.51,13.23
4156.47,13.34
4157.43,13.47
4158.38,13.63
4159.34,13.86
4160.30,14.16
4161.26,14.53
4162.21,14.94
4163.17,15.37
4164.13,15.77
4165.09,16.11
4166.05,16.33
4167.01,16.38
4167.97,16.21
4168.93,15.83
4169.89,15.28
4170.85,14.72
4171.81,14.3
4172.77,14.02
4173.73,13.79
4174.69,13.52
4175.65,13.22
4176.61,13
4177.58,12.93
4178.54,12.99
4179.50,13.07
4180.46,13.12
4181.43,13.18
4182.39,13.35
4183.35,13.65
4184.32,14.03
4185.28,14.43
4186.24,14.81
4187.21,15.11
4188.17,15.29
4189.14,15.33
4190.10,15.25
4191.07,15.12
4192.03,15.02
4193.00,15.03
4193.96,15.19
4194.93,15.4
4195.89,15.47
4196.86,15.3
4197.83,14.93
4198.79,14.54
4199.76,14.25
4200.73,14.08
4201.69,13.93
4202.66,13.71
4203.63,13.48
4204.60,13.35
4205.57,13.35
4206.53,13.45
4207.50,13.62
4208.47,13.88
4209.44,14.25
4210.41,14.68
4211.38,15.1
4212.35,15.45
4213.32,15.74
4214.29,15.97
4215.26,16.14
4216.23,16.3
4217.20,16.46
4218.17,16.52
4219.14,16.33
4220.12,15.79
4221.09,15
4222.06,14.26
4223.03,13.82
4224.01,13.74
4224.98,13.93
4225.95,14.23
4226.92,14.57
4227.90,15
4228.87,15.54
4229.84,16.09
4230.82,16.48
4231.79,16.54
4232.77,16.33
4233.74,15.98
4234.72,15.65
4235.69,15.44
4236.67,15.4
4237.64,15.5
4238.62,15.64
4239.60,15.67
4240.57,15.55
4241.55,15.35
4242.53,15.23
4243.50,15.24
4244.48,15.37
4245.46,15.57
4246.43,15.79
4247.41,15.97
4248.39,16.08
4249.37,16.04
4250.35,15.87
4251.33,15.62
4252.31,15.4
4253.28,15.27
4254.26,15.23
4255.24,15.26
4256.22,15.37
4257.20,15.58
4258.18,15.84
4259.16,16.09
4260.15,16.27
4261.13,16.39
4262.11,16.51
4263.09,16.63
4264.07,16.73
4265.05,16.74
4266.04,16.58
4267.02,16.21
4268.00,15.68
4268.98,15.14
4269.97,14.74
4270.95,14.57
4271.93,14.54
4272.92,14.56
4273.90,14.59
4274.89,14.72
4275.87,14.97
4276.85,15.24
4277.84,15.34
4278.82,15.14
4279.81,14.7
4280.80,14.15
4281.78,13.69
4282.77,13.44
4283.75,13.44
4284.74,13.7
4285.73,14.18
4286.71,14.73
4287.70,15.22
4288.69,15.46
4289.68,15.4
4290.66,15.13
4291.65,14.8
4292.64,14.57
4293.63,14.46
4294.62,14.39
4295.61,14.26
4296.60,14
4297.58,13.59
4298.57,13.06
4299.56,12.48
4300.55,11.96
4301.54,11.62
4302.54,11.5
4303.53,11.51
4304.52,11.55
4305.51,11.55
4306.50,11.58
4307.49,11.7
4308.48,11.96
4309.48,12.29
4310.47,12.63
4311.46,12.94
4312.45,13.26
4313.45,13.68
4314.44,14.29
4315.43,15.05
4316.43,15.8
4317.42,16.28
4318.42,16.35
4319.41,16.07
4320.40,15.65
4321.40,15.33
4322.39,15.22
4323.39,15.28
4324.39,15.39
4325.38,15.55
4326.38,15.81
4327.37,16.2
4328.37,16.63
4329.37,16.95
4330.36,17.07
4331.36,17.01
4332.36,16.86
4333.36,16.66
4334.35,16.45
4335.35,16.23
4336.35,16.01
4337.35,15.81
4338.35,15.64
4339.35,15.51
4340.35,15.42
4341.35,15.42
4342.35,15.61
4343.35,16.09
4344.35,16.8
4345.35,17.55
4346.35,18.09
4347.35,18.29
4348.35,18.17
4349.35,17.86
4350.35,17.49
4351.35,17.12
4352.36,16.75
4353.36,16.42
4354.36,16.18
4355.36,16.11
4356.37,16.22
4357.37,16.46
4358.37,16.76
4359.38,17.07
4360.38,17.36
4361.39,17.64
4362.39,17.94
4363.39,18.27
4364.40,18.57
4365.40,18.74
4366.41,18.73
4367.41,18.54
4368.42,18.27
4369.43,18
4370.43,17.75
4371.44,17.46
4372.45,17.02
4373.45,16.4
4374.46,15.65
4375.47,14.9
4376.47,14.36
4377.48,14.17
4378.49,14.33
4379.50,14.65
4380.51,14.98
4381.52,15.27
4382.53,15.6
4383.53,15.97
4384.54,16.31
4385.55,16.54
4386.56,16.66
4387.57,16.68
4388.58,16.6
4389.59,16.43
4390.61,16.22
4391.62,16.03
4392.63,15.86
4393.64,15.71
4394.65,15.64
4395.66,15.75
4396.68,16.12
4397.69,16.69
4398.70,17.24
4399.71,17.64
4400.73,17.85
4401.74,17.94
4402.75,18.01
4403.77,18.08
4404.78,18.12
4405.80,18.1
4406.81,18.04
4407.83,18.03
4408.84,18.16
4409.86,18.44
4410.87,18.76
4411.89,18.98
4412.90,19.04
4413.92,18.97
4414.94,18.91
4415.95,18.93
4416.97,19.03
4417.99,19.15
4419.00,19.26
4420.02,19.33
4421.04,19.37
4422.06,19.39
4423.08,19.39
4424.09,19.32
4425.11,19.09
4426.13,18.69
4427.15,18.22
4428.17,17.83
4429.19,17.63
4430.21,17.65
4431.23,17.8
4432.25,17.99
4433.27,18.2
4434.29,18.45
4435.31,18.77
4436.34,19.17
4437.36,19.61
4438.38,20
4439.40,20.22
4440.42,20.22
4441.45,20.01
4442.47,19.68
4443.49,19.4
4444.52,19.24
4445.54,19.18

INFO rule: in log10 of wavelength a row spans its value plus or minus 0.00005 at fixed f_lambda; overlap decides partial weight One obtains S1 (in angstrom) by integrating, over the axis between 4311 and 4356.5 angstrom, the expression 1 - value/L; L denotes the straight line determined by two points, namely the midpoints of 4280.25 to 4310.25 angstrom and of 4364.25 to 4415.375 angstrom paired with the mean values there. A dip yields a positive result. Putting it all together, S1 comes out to -3.8 angstrom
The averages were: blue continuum 13.4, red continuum 17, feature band 16.1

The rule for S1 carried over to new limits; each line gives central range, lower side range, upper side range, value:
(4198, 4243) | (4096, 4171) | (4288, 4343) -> -1.96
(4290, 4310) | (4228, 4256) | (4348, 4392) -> 3.98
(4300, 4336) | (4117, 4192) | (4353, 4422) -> 4.14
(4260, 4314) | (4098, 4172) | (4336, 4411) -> 5.80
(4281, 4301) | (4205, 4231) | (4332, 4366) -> 2.42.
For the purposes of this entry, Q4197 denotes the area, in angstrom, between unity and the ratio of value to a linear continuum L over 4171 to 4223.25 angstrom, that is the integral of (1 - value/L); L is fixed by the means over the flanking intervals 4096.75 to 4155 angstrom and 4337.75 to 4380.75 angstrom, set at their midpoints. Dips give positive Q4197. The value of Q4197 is 1.3 angstrom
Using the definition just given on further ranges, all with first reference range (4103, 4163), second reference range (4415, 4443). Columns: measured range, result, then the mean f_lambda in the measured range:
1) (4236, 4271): 0.9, 15.7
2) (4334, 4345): 1.0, 15.9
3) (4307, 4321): 2.4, 14.1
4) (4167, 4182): 0.9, 14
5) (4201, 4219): 0.8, 14.8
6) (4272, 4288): 2.0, 14.5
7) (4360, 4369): -0.2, 18.2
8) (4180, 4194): 0.5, 14.5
